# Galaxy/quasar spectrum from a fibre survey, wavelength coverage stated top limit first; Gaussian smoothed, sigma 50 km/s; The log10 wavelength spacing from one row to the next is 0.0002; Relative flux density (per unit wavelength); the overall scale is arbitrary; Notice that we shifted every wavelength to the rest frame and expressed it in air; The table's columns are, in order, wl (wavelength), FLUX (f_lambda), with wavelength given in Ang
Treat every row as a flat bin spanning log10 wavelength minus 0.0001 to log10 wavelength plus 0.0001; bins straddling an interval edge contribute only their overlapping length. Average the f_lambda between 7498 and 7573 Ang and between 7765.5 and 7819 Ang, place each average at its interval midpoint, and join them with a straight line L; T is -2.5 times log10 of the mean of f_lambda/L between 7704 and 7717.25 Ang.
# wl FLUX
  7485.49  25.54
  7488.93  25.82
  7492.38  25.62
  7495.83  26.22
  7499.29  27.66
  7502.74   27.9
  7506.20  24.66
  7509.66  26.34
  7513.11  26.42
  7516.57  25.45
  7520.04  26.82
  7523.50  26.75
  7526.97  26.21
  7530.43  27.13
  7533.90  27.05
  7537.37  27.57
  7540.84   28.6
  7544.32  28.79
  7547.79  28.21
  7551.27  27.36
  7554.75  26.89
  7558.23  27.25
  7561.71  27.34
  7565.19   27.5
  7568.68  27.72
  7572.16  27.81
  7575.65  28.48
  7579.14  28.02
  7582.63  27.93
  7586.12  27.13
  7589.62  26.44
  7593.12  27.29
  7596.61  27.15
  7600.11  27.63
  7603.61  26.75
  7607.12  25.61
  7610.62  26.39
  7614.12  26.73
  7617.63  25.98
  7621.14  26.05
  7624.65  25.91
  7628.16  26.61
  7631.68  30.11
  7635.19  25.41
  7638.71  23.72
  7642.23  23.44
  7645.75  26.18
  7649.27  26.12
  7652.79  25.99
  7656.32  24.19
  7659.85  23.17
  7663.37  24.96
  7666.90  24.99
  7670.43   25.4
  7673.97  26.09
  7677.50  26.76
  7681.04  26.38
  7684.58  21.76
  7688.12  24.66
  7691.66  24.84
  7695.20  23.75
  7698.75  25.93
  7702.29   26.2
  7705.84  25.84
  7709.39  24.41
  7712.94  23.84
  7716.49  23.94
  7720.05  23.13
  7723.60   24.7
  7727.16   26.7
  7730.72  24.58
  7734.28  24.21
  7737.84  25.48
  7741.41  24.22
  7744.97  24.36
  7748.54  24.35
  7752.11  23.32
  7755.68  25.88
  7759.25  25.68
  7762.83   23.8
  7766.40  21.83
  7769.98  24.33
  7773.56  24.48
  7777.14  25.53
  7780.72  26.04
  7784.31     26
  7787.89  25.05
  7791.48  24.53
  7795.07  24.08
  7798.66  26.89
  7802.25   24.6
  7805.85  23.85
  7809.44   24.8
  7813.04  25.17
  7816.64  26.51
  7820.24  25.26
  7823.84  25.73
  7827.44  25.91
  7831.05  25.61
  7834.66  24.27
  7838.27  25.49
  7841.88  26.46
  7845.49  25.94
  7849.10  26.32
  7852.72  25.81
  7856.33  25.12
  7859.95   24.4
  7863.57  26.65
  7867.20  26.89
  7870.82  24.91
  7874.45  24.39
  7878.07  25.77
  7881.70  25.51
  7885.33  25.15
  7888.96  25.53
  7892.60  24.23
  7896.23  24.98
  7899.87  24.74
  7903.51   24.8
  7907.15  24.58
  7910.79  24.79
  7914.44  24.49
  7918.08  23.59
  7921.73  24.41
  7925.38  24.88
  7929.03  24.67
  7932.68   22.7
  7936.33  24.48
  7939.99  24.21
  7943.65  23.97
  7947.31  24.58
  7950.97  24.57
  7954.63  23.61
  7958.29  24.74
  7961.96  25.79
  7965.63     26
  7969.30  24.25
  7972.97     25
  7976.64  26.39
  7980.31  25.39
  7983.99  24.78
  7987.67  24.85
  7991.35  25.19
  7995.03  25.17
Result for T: 0.05 mag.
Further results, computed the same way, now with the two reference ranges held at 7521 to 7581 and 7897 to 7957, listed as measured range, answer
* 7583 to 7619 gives 0.01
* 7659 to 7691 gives 0.07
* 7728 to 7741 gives 0.05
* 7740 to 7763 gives 0.05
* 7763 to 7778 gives 0.08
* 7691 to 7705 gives 0.04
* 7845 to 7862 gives -0.02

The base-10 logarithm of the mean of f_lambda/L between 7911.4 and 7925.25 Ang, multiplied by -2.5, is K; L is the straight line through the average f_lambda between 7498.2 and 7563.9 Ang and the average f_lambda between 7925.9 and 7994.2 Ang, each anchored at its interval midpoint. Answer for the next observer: 0.03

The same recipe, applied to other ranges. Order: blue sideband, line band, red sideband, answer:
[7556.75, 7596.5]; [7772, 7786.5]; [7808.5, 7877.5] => 0.02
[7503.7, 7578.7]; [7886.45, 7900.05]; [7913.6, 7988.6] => 0.00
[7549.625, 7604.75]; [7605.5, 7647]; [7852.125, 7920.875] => 0.04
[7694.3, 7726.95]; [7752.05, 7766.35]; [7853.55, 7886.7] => 0.02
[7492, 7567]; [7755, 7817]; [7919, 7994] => 0.03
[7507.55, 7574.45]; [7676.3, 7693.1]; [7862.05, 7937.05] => 0.06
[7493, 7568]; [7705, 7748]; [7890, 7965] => 0.05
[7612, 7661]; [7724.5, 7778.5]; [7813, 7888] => 0.05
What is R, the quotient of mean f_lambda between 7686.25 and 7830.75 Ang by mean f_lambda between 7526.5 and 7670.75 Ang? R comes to 0.93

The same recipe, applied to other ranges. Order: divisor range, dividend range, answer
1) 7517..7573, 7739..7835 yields 0.91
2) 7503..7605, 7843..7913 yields 0.93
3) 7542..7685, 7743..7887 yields 0.95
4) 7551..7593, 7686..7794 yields 0.90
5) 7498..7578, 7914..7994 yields 0.91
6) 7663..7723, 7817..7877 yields 1.03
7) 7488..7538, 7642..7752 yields 0.94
